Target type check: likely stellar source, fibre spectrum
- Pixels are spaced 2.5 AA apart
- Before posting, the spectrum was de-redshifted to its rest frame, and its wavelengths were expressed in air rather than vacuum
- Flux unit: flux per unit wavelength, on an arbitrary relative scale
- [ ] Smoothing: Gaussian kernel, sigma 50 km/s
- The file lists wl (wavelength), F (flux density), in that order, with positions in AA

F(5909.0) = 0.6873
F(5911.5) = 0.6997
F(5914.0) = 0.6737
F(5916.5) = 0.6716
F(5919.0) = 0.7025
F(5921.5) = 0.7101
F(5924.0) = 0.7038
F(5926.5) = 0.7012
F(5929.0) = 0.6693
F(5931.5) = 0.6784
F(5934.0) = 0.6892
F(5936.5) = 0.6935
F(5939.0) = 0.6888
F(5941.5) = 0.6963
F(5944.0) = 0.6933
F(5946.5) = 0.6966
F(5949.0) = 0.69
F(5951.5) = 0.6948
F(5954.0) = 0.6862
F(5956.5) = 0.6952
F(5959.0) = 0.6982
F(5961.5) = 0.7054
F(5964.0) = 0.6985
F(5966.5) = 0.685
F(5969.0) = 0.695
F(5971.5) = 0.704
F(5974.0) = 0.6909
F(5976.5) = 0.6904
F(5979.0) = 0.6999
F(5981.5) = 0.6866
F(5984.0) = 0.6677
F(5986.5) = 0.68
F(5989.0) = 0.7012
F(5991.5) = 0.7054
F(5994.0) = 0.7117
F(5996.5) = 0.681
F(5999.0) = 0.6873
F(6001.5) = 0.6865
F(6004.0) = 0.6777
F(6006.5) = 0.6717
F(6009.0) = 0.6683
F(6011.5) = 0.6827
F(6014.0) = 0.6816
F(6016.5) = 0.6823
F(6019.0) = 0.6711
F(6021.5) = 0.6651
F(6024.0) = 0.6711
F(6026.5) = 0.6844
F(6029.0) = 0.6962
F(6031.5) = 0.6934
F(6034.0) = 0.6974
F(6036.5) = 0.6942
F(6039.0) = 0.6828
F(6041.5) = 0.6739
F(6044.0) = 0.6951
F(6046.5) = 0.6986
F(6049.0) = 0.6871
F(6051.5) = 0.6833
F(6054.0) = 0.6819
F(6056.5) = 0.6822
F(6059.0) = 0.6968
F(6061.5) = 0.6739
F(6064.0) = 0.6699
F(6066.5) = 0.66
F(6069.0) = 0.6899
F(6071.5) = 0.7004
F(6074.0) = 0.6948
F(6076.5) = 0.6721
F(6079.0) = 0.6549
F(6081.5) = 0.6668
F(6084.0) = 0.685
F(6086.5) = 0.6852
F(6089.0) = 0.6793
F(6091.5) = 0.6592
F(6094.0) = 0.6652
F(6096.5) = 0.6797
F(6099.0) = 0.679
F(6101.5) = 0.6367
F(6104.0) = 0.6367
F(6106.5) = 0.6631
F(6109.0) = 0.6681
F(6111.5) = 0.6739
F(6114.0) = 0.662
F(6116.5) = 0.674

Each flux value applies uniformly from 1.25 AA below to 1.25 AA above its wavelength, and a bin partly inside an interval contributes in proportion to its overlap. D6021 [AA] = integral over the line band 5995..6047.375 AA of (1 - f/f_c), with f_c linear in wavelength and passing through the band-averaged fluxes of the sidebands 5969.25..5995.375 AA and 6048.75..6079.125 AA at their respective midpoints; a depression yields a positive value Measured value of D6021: 0.4 AA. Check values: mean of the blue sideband 0.694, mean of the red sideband 0.681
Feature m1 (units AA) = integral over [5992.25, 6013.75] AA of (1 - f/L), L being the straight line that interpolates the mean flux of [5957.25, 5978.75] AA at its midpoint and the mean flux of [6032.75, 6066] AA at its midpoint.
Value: 0.2 AA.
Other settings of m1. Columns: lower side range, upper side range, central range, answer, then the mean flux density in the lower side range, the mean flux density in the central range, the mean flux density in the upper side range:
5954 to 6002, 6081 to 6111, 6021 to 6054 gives -0.3 AA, 0.693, 0.687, 0.667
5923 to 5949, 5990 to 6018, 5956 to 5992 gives -0.3 AA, 0.691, 0.693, 0.685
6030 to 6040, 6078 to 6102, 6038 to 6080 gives 0.0 AA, 0.692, 0.682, 0.67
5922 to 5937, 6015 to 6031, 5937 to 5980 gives -0.5 AA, 0.69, 0.695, 0.679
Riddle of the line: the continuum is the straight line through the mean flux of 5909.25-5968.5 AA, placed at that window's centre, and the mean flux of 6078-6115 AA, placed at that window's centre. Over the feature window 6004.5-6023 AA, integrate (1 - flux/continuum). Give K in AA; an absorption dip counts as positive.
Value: 0.1 AA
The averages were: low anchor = 0.692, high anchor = 0.666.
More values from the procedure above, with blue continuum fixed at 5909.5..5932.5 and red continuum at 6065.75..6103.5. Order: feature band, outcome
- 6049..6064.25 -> -0.1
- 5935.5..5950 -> -0.1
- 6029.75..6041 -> -0.2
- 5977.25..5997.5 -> -0.3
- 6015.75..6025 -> 0.1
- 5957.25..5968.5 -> -0.2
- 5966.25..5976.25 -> -0.1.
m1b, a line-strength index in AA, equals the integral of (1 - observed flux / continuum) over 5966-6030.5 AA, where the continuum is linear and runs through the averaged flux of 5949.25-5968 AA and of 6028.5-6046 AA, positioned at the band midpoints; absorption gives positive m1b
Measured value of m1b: 0.6 AA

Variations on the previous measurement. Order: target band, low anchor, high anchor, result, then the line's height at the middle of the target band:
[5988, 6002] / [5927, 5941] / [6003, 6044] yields -0.3 AA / 0.683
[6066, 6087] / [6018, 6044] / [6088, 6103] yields -0.3 AA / 0.671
